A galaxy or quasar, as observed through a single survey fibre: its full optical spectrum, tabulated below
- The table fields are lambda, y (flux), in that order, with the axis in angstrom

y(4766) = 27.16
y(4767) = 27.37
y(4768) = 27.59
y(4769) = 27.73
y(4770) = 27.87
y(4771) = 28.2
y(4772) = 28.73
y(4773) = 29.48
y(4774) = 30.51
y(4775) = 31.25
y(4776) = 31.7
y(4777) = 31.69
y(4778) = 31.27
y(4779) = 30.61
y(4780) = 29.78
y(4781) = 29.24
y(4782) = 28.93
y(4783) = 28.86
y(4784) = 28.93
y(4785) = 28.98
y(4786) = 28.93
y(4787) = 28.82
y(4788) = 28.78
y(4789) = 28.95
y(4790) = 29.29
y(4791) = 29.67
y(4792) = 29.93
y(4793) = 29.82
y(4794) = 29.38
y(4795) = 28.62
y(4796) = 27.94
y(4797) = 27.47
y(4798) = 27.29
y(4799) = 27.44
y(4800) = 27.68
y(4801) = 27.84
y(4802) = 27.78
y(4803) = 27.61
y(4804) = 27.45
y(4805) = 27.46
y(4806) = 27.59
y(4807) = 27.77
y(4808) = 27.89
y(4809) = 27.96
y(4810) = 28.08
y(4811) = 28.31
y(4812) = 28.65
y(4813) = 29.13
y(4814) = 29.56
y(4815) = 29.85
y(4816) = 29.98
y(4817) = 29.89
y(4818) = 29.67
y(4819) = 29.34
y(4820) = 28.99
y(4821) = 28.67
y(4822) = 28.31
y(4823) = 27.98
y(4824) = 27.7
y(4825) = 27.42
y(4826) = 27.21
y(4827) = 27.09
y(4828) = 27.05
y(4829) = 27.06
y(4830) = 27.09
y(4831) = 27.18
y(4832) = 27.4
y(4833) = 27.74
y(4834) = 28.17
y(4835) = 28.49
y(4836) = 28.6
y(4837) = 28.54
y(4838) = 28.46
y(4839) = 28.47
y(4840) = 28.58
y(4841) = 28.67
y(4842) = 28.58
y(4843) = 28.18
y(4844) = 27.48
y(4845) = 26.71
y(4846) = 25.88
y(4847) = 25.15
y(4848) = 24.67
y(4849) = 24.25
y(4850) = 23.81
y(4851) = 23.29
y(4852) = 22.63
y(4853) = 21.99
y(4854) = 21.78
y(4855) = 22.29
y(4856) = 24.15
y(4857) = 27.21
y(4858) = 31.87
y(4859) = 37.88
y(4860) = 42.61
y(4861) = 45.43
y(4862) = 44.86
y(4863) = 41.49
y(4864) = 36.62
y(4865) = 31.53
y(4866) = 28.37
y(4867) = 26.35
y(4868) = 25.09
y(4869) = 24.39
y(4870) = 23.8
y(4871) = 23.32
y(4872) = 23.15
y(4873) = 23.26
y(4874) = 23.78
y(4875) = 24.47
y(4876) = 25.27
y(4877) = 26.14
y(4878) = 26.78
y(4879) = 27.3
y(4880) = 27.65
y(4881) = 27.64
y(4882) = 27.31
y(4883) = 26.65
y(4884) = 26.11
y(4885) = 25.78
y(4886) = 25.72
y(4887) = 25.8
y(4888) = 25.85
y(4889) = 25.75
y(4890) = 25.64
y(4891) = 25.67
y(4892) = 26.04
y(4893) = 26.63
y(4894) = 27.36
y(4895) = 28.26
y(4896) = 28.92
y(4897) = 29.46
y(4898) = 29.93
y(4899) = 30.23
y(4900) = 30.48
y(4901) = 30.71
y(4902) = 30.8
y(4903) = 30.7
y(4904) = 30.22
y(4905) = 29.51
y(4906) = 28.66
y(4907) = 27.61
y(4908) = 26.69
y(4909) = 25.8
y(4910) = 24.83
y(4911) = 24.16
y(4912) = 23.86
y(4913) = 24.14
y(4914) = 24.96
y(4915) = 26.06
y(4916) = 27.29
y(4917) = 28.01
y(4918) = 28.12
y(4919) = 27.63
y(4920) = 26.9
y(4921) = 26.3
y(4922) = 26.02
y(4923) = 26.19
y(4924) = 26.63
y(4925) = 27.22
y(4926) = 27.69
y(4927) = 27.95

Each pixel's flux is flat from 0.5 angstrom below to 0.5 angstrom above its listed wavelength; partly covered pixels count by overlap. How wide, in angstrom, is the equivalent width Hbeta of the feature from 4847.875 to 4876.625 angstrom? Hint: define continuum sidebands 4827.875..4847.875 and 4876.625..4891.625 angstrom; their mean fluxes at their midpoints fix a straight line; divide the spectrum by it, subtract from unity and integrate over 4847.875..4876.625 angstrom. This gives -1.4 angstrom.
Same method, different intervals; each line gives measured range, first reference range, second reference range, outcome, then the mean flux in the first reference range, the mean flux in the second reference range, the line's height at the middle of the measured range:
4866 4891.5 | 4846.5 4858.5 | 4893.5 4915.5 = 0.6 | 24.4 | 27.9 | 26.2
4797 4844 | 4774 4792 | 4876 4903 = 1.3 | 29.8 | 27.5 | 29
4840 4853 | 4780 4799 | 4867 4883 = 0.4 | 28.9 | 25.4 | 26.5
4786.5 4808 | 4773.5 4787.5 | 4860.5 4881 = 1.1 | 30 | 28.9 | 29.8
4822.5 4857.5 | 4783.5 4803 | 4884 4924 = 1.9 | 28.6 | 27.2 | 28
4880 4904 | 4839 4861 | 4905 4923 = -0.9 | 27.5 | 26.4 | 26.8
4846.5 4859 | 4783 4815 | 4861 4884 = 1.5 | 28.4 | 28.3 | 28.3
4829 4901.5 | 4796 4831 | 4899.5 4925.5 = -0.3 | 28.1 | 27.3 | 27.7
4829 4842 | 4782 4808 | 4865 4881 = -0.6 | 28.4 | 25.5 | 26.9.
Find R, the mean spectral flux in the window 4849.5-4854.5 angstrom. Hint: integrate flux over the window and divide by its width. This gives 22.7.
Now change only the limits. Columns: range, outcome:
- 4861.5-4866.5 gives 36.6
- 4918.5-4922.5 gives 26.7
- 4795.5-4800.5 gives 27.6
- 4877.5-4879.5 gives 27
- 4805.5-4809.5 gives 27.8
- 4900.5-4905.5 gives 30.4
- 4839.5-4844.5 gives 28.3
